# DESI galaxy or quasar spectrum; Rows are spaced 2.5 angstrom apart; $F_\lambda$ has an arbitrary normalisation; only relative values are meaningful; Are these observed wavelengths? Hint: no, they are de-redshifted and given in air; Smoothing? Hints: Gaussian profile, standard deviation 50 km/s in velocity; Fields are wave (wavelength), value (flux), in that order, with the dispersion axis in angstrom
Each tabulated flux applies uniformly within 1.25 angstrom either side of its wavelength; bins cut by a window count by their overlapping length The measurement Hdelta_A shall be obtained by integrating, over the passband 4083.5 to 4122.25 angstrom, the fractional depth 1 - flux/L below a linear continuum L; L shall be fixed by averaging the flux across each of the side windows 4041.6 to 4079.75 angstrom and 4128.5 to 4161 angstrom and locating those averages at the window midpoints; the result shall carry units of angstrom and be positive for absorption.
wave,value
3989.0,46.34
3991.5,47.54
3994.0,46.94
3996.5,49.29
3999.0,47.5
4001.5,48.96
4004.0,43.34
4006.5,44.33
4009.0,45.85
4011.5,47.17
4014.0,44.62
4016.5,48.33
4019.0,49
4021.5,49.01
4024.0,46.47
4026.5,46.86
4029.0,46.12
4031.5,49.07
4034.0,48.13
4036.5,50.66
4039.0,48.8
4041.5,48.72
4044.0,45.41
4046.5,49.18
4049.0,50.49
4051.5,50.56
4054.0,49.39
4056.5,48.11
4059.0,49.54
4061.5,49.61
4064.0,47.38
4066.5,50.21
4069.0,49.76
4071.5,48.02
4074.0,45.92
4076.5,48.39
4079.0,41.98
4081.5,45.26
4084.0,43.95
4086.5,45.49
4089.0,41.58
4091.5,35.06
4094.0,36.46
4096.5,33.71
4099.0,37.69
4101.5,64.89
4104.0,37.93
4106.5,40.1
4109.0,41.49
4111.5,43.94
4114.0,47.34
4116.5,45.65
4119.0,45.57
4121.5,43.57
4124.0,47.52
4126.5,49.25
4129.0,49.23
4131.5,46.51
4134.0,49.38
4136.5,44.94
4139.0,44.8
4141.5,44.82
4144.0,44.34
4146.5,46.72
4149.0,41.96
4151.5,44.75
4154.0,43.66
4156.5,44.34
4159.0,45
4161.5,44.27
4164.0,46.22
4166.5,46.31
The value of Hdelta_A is 3.4 angstrom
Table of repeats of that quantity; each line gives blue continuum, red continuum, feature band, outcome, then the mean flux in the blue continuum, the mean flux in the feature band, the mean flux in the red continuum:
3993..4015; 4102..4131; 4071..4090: 0.3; 46.5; 45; 45.3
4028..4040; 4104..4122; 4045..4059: -0.6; 48.6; 49.5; 43.5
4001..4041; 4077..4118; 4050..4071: -2.0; 47.3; 49.3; 42.8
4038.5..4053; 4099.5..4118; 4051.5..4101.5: 2.2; 48.9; 45.3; 45.6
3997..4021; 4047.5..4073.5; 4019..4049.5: -0.2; 46.7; 48.2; 49.2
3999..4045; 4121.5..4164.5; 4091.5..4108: 1.8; 47.3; 41.3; 45.7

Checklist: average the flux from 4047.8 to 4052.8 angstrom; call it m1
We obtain 50.5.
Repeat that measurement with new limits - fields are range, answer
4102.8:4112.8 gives 40.9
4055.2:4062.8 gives 49.1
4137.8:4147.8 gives 45.2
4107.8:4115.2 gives 44.3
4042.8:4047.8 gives 47.3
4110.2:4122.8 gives 45.2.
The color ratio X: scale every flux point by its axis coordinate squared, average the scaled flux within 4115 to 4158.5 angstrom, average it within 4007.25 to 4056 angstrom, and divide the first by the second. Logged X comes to 1.0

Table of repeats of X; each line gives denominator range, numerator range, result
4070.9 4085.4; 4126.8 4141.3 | 1.06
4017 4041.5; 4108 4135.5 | 1.00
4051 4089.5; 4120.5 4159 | 1.00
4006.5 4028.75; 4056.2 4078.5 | 1.06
